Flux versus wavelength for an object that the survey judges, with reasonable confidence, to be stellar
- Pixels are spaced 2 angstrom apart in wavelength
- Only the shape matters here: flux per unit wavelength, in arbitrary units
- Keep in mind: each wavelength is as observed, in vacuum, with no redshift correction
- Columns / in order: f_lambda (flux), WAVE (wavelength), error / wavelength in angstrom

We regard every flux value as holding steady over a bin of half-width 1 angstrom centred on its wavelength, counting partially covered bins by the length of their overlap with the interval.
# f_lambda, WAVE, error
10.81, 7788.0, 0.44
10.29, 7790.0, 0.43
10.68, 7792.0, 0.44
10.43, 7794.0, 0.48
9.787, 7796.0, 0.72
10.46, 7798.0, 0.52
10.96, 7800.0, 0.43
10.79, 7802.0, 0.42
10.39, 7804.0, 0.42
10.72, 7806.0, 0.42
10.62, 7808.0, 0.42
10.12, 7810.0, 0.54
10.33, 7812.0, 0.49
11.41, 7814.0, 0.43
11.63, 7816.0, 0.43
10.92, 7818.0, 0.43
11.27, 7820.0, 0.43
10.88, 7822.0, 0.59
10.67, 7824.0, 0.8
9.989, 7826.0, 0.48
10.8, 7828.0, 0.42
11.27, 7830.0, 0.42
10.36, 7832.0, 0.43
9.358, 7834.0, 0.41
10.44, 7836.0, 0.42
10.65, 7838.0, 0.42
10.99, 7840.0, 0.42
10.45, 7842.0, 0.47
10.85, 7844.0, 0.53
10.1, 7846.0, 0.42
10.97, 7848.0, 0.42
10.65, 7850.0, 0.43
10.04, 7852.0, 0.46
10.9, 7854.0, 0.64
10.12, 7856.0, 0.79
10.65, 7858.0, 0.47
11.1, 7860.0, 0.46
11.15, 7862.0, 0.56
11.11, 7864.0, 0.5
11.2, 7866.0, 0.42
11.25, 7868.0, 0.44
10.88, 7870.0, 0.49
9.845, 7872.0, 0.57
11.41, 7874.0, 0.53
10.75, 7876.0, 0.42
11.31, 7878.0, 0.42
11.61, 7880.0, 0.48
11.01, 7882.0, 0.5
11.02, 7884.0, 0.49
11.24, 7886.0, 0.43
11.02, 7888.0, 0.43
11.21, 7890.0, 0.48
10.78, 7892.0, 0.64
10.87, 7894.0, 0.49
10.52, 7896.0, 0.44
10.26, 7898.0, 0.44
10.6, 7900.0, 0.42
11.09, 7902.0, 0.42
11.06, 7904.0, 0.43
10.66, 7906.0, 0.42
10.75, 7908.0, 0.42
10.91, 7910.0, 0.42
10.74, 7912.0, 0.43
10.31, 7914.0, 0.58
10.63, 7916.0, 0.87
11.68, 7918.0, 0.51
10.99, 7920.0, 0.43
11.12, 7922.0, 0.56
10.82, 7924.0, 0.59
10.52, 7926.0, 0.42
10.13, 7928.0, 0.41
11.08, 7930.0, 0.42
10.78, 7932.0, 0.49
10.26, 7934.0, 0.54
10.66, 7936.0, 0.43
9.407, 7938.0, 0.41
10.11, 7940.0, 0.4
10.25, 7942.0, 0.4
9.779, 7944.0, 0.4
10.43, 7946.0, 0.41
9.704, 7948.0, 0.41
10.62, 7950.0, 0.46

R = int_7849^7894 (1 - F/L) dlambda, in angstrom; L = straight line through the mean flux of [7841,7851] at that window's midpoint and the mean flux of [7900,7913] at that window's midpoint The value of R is -0.89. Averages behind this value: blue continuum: 10.6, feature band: 10.9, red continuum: 10.8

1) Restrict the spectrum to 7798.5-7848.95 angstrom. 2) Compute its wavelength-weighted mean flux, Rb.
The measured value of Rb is 10.7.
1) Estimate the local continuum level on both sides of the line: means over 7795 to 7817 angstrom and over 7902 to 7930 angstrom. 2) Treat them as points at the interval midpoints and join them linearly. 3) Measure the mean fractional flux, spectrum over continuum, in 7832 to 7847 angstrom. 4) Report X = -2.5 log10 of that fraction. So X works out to 0.03 mag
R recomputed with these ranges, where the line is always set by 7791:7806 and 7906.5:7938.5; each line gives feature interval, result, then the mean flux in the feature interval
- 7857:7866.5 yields -0.4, 11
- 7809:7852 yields -0.4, 10.7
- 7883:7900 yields -0.3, 10.8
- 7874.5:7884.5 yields -0.5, 11.2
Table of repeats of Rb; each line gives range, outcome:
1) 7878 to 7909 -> 10.9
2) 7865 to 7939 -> 10.8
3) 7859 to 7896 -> 11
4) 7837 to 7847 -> 10.6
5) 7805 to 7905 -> 10.8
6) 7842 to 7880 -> 10.8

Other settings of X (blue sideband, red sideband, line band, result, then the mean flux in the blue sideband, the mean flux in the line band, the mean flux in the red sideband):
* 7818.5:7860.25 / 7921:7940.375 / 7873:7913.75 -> -0.04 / 10.6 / 10.9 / 10.5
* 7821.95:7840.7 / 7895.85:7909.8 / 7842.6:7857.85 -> 0.00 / 10.5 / 10.5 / 10.7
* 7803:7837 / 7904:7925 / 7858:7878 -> -0.02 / 10.7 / 11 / 10.9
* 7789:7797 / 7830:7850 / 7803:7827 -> -0.04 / 10.3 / 10.7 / 10.5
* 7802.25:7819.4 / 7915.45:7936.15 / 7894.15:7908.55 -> 0.01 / 10.8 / 10.7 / 10.8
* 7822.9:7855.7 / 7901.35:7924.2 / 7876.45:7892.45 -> -0.04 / 10.5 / 11.1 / 10.9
